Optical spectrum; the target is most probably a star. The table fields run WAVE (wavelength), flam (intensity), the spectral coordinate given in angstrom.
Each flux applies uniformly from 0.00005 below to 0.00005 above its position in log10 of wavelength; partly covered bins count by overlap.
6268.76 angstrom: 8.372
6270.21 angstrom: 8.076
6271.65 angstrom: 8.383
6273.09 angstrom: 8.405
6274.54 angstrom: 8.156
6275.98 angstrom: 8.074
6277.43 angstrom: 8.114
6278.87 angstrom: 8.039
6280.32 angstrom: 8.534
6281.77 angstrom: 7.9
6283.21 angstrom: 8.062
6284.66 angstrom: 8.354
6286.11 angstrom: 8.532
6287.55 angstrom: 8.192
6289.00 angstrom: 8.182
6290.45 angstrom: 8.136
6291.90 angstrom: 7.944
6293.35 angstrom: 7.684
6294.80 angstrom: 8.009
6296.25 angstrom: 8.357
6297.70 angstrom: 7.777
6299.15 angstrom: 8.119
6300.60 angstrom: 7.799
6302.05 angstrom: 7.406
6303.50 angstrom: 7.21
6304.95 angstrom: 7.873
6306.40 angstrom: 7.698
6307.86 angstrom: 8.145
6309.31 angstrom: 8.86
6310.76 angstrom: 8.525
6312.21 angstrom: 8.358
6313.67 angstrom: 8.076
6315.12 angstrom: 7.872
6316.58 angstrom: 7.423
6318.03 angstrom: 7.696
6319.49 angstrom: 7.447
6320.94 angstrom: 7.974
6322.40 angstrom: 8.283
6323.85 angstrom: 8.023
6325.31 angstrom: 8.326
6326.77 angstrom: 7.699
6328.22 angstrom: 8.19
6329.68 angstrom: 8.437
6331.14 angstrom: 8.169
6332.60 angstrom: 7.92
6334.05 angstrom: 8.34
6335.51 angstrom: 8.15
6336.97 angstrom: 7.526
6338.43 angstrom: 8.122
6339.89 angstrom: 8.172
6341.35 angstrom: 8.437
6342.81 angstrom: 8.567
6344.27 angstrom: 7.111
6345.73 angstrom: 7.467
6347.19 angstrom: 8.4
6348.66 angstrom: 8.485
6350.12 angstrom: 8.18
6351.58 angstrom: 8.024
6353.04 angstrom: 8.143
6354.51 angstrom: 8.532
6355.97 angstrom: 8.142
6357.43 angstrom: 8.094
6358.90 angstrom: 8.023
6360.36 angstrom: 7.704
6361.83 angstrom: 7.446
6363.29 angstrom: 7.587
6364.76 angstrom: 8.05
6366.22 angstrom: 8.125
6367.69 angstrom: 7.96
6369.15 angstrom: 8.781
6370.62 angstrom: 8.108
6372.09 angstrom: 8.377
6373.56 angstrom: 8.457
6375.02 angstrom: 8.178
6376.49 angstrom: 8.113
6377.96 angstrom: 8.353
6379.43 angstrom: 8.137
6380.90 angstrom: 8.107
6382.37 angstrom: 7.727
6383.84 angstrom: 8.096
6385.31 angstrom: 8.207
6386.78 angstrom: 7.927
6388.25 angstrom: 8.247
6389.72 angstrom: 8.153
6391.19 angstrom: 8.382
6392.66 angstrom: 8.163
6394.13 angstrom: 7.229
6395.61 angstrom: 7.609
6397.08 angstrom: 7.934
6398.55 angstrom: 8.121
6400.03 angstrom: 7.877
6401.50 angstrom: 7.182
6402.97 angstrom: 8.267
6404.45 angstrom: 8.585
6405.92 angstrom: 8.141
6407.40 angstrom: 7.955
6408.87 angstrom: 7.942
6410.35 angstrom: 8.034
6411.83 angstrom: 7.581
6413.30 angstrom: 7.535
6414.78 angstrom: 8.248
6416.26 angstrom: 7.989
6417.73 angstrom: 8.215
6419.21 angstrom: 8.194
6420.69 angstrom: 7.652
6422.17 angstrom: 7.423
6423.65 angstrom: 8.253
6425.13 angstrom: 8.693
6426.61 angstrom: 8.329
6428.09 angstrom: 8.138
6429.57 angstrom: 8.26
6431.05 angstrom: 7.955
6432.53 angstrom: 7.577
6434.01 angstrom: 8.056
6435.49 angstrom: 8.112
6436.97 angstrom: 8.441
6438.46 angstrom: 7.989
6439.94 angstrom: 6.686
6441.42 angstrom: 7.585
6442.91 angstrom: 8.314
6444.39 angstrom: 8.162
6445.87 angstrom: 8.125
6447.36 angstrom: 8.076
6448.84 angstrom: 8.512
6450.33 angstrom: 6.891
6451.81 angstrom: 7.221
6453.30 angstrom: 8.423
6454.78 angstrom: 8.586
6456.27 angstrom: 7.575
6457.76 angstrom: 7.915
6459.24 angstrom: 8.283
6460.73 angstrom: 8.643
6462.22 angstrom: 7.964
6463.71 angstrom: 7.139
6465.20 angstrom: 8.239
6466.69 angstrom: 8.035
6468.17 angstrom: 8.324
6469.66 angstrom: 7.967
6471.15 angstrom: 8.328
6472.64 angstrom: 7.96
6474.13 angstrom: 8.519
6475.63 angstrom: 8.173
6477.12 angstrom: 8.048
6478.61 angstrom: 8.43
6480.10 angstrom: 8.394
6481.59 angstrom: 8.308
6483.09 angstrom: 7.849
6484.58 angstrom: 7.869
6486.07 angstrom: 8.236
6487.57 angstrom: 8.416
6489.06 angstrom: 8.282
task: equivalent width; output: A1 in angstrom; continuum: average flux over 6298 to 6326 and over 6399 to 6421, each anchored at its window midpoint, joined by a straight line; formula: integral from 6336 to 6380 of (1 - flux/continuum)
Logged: -0.7 angstrom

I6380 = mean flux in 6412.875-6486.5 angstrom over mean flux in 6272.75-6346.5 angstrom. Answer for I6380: 1.0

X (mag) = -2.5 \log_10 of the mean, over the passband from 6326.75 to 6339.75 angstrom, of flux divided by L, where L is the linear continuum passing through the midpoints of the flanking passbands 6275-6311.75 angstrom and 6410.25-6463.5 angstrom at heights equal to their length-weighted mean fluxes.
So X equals -0.01 mag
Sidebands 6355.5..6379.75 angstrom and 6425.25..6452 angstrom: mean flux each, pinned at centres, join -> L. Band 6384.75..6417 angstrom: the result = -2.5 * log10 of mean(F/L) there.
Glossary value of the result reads 0.01 mag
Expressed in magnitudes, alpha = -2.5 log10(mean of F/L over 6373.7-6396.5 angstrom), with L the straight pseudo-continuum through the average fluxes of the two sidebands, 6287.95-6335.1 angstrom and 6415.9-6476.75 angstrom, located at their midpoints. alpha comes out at -0.005 mag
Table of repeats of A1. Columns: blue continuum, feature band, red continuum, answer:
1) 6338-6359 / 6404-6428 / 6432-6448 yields -0.20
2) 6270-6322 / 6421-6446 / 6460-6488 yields 0.38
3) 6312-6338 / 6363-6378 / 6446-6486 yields -0.35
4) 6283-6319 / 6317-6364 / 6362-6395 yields 0.18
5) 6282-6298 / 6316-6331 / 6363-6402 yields 0.24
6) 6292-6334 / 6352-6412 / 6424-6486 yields -0.22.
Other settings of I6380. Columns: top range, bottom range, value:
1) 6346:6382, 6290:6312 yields 1.02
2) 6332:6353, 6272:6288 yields 0.98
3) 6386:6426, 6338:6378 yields 0.98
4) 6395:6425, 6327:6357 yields 0.98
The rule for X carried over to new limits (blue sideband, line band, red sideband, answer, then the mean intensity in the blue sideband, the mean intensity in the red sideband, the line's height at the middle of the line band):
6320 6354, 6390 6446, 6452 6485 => 0.02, 8.09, 8.12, 8.11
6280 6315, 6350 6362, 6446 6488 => 0.00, 8.06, 8.08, 8.07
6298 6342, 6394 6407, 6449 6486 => 0.02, 8.01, 8.06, 8.03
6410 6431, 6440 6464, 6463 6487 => 0.02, 8.04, 8.12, 8.08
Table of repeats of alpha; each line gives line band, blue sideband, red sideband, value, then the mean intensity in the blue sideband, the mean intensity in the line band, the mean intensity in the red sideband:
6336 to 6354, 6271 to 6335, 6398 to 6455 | 0.00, 8.06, 8.06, 7.98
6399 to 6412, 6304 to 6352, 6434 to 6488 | 0.01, 8.06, 7.97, 8.05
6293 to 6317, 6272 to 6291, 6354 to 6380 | 0.03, 8.21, 7.96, 8.12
